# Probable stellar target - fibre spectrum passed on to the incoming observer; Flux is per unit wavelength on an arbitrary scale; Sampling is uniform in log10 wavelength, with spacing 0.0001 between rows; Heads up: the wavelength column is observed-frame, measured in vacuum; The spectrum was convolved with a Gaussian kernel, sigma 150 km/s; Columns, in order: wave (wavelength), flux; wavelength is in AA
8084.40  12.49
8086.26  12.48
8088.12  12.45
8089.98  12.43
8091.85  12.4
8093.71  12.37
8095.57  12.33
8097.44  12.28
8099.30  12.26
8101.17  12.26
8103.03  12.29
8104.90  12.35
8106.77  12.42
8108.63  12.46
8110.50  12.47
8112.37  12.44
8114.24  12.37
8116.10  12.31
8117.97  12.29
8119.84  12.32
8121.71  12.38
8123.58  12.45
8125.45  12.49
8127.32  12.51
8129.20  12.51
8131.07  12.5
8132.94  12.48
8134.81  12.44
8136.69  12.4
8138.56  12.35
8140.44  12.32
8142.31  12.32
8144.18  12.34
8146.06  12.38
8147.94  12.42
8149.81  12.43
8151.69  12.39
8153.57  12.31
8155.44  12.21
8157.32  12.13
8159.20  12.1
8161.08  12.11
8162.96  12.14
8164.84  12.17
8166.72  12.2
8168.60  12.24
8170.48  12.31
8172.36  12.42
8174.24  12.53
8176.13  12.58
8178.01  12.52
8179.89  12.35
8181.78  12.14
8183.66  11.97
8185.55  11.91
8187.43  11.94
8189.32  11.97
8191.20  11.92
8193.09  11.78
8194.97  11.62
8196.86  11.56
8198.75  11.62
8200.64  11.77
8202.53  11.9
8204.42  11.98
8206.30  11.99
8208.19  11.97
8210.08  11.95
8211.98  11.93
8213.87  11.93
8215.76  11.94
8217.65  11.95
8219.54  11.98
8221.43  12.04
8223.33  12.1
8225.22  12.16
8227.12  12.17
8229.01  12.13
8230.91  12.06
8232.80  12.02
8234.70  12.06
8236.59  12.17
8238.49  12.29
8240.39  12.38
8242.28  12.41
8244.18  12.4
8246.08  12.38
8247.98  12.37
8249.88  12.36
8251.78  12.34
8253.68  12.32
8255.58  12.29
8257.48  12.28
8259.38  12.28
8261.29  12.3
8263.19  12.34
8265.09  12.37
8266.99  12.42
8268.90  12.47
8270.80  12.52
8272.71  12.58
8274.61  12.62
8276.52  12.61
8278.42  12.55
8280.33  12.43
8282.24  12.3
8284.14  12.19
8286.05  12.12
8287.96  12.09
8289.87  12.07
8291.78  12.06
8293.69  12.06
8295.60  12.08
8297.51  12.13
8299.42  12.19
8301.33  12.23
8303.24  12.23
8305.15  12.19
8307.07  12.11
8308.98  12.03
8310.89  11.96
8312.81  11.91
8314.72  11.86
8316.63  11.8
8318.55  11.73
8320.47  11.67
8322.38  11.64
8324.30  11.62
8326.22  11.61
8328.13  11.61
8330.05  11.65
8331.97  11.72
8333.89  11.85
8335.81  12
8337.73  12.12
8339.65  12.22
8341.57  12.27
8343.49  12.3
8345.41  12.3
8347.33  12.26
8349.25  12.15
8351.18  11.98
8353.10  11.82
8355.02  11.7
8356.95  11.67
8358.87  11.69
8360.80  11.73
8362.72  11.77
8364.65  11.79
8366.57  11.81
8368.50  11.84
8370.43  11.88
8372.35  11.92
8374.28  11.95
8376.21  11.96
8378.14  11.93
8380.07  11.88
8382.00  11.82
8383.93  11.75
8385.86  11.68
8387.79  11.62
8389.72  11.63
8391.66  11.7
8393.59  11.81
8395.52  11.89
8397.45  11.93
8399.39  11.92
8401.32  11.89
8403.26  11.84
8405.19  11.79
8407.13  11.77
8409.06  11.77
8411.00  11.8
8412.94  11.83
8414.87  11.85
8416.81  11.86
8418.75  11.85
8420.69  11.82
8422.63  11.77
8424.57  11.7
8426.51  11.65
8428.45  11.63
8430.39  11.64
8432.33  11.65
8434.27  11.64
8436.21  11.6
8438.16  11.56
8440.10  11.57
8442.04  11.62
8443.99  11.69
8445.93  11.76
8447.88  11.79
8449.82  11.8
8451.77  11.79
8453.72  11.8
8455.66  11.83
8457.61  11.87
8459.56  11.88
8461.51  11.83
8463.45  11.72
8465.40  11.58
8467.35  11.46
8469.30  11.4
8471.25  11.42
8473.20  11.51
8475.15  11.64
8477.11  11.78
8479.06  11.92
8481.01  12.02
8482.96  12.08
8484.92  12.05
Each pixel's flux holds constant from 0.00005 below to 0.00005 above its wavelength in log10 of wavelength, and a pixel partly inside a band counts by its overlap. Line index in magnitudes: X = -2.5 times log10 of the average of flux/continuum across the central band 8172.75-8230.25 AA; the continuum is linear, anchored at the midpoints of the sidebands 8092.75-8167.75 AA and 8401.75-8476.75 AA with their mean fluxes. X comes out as 0.017 mag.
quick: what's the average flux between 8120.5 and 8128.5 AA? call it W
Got 12.4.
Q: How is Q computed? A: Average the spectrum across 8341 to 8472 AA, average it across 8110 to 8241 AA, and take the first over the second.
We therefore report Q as 1.0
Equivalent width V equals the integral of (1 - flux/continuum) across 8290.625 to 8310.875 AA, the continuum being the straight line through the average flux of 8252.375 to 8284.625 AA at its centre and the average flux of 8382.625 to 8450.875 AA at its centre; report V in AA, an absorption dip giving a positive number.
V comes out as 0.23 AA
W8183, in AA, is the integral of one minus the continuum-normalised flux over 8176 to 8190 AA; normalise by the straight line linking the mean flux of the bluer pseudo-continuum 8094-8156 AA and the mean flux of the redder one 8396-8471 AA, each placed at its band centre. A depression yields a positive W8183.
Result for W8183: 0.1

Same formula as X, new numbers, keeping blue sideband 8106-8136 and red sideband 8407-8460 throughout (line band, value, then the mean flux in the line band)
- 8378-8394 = 0.01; 11.7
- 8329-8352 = -0.01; 12.1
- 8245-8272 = -0.02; 12.4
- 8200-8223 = 0.02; 12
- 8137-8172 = 0.01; 12.3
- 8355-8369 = 0.01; 11.7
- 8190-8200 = 0.05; 11.7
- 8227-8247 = -0.01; 12.2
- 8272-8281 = -0.04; 12.6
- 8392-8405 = 0.00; 11.9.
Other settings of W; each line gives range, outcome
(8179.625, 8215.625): 11.9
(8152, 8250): 12.1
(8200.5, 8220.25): 11.9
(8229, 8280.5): 12.4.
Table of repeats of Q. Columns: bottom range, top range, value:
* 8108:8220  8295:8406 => 0.98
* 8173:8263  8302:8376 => 0.98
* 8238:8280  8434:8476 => 0.94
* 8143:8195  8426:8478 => 0.96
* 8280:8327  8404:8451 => 0.98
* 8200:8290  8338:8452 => 0.97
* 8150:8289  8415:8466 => 0.96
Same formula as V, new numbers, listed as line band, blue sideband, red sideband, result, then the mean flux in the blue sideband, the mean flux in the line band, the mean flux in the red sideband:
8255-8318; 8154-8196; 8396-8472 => -1.4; 12.2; 12.2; 11.7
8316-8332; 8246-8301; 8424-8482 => 0.6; 12.3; 11.7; 11.7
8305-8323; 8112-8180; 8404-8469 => 0.2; 12.4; 11.9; 11.7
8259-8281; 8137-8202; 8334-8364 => -0.7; 12.2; 12.5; 12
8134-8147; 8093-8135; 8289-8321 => 0.0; 12.4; 12.4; 12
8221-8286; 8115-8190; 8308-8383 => -1.2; 12.3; 12.3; 11.9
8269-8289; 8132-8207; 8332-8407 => -0.6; 12.2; 12.4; 11.9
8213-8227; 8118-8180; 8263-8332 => 0.2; 12.4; 12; 12.1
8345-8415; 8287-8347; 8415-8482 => 0.0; 12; 11.8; 11.7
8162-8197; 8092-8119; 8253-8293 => 0.6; 12.4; 12.1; 12.3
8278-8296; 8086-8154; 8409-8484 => -0.2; 12.4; 12.2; 11.7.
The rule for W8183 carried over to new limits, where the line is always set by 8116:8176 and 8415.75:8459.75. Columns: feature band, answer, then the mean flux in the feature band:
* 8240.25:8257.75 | -0.3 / 12.4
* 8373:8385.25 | 0.0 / 11.9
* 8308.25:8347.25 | 0.2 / 11.9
